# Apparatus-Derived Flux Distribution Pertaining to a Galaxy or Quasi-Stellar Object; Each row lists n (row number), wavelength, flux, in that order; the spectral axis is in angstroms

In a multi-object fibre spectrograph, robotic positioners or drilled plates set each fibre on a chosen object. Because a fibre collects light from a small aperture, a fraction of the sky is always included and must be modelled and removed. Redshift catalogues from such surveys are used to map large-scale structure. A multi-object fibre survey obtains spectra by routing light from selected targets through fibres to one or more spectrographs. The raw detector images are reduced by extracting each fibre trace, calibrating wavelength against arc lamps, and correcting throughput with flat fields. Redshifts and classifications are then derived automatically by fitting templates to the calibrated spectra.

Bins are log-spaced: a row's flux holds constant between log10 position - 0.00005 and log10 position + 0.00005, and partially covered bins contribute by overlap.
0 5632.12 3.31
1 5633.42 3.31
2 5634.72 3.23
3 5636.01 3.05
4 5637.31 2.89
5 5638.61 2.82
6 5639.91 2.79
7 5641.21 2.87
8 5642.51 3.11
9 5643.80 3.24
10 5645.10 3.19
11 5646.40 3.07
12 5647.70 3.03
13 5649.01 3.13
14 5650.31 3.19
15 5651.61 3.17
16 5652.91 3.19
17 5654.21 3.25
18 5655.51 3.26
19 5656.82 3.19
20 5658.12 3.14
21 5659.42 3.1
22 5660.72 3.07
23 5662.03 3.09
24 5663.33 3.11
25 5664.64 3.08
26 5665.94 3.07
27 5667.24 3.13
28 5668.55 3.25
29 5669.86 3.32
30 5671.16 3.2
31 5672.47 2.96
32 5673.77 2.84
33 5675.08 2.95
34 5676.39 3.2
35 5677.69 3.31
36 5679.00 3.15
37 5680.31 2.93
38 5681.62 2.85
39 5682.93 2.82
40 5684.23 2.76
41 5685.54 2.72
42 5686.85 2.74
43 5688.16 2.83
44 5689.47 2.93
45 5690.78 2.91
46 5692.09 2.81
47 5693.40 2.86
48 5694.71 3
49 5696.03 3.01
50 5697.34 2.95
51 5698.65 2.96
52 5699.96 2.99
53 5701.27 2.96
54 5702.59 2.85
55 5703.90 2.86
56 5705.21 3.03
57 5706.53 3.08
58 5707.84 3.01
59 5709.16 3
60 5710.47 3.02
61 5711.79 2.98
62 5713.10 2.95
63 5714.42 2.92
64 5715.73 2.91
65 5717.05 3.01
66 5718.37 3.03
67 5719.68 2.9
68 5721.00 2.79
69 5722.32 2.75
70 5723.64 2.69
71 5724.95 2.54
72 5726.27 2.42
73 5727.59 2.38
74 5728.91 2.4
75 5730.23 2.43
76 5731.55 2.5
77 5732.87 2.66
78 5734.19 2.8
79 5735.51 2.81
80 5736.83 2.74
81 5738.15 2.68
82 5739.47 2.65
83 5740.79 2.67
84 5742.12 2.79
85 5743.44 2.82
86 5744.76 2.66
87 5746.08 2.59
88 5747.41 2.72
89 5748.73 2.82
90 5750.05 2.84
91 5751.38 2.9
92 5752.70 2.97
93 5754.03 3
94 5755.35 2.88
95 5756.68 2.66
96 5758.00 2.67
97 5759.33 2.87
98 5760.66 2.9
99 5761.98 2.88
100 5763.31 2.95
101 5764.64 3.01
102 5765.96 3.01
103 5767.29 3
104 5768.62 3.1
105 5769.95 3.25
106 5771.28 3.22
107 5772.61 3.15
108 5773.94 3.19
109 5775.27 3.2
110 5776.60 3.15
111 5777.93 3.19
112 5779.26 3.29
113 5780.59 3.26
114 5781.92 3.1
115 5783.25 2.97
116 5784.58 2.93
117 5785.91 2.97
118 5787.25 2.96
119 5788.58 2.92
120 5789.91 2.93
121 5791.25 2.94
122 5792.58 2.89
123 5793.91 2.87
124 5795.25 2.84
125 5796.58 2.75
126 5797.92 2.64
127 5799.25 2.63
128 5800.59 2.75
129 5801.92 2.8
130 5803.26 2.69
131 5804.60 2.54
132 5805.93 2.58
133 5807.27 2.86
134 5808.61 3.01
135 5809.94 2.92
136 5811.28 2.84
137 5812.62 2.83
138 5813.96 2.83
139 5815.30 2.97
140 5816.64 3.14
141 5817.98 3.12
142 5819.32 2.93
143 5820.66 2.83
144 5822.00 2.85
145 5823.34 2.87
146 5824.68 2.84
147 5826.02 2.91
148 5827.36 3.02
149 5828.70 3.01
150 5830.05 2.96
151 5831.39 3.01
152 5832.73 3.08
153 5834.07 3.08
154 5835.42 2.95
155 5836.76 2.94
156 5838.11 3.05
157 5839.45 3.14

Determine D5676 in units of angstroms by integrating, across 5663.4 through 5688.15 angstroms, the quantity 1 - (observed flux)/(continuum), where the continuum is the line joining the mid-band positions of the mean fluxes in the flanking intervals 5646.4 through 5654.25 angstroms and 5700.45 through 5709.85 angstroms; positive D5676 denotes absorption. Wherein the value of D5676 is 0.4 angstroms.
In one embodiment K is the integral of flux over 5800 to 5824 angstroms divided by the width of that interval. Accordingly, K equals 2.85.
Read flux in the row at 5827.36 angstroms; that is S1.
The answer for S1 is 3.02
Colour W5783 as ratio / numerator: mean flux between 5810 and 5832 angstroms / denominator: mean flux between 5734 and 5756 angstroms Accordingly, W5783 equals 1.05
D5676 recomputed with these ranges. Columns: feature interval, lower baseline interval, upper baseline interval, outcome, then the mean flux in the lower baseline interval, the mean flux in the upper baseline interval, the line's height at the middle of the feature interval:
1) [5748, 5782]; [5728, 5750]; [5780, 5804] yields -3.0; 2.67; 2.88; 2.77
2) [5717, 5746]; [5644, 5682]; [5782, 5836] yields 3.2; 3.12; 2.89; 3.01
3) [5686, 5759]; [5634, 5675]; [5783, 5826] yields 4.3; 3.1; 2.86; 2.99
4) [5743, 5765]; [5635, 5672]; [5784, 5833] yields 0.9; 3.11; 2.88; 2.96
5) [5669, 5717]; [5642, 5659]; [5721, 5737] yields -1.8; 3.17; 2.6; 2.86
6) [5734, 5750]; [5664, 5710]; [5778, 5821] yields 1.1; 2.98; 2.9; 2.94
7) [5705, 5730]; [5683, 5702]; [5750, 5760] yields 0.4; 2.89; 2.85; 2.87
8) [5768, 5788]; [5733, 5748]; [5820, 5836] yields -2.2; 2.72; 2.95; 2.82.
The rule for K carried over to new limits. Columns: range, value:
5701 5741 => 2.79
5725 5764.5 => 2.73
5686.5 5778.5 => 2.87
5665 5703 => 2.98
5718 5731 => 2.62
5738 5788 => 2.95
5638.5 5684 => 3.09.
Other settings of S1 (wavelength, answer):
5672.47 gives 2.96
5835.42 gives 2.95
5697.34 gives 2.95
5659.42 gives 3.1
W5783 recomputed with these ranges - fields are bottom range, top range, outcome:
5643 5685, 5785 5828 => 0.92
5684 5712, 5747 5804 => 1.01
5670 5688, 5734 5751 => 0.92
